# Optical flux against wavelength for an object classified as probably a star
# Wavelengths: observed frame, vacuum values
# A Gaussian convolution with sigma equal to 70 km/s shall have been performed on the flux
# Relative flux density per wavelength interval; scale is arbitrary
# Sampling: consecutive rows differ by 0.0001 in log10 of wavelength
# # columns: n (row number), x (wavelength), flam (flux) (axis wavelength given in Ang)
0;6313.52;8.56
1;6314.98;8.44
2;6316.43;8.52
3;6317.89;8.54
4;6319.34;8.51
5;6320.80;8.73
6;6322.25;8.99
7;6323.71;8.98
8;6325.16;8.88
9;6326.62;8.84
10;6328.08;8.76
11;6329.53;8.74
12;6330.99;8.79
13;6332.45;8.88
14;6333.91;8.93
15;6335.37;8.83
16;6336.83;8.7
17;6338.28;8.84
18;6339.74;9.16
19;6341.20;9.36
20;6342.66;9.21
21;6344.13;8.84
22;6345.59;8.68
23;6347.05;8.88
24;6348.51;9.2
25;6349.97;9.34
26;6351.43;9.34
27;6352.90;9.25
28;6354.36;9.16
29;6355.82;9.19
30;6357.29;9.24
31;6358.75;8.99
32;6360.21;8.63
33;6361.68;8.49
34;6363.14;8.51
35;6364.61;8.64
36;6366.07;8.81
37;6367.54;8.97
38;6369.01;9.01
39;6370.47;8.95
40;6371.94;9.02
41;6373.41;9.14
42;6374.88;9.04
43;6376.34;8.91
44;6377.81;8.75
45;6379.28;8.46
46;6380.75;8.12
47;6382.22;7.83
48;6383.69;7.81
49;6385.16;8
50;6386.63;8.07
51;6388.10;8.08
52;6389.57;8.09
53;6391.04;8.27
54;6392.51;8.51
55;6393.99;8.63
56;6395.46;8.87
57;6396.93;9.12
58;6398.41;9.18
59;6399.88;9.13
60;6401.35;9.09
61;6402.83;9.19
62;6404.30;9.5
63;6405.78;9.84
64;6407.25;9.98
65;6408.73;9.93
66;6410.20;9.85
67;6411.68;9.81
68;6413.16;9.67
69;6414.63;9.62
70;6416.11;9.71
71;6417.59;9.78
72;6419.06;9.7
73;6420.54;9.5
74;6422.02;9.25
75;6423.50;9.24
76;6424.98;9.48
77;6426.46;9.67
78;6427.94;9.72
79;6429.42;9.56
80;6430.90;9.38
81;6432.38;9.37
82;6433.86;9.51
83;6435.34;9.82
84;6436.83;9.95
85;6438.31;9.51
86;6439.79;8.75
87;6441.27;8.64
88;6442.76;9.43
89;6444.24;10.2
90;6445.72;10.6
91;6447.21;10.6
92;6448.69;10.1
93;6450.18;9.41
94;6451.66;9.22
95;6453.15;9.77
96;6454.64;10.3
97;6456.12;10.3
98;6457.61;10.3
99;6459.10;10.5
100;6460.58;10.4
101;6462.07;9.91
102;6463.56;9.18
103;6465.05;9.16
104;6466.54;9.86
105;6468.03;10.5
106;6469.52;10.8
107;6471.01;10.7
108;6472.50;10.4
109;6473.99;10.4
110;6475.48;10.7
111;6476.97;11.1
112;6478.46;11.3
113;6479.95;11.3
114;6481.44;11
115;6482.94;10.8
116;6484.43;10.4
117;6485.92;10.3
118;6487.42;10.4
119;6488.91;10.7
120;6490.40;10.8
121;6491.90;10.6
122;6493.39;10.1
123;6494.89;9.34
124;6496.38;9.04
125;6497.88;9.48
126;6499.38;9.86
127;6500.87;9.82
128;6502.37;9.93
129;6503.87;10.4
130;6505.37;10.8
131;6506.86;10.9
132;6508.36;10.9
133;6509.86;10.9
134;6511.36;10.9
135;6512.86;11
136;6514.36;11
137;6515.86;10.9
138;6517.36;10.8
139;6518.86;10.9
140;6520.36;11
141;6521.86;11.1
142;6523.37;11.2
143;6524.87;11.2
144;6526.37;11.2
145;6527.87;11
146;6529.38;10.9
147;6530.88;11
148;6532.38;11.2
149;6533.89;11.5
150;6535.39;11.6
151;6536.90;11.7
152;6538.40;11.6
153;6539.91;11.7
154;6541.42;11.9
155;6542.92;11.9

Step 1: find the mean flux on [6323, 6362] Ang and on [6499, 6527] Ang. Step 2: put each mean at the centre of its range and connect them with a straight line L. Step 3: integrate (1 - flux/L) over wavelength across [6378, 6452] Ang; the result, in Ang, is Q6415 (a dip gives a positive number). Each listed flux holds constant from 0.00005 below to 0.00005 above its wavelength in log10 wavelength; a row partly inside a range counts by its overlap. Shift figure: 3.8 Ang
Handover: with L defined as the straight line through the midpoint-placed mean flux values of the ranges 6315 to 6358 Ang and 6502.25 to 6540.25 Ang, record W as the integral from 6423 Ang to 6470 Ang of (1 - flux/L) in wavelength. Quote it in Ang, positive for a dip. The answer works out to 1.9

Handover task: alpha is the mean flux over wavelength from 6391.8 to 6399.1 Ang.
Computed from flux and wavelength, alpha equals 8.85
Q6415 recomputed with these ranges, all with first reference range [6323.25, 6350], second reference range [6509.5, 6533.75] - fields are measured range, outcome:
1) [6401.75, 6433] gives 0.8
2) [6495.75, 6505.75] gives 0.8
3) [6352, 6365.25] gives 0.4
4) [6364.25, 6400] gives 3.2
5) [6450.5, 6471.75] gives 0.6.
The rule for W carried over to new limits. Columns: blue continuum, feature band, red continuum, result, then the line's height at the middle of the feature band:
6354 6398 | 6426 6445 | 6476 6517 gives 0.14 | 9.57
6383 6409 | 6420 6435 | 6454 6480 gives 0.06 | 9.52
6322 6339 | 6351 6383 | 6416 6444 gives 0.86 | 9.08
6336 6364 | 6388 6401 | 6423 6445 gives 0.79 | 9.26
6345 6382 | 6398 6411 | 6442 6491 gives -0.09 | 9.47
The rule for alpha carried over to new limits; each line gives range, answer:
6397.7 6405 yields 9.22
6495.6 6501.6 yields 9.56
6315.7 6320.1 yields 8.52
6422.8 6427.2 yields 9.46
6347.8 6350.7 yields 9.28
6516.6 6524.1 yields 11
